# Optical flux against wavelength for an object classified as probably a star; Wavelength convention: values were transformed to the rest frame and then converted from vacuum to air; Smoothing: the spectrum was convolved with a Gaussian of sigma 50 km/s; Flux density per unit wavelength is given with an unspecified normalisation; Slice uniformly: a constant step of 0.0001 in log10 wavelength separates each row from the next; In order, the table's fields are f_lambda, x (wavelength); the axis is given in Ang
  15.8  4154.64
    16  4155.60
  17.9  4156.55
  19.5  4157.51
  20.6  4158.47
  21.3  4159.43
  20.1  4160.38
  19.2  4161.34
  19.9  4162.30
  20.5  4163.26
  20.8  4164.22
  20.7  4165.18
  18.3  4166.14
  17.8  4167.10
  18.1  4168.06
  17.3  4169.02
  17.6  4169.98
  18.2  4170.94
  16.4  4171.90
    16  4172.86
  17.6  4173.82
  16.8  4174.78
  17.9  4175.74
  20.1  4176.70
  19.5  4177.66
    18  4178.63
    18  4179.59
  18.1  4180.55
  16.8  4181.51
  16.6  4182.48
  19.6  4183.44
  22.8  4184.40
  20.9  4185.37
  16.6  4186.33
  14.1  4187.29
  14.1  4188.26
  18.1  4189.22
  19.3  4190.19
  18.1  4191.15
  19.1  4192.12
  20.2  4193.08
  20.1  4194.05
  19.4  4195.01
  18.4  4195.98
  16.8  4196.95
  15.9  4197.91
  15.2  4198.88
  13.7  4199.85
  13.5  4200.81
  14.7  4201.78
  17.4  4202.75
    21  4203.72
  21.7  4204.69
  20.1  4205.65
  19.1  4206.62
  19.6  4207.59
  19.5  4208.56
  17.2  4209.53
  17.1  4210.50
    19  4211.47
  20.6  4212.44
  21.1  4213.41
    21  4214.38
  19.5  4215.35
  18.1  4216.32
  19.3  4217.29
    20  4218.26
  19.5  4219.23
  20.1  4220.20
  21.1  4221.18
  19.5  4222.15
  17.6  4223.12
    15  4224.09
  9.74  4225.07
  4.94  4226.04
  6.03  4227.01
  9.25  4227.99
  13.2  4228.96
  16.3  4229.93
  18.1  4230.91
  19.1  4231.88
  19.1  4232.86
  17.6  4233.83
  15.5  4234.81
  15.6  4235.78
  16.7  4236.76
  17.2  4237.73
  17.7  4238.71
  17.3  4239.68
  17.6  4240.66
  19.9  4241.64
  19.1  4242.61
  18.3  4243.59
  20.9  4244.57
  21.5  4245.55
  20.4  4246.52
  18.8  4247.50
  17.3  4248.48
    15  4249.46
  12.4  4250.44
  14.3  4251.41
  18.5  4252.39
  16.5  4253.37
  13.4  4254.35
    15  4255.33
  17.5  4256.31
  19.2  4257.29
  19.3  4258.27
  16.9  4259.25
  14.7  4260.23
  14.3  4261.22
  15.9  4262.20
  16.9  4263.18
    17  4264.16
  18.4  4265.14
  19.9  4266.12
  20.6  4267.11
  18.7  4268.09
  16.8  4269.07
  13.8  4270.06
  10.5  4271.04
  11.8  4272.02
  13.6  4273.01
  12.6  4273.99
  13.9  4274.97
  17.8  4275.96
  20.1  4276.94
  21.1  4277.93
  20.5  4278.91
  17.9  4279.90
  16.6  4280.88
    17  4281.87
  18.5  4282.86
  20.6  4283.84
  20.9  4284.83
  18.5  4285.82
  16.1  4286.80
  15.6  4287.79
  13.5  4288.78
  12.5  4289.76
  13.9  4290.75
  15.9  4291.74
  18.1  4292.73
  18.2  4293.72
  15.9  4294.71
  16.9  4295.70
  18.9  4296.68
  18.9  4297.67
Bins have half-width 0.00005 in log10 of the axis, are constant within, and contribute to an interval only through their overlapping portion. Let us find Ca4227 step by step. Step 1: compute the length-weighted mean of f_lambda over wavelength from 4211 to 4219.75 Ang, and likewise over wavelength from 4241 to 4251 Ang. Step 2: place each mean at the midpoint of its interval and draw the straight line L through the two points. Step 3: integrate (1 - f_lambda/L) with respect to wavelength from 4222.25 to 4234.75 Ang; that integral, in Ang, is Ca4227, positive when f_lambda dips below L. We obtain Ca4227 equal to 3.3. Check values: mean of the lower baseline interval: 19.8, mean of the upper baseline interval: 18.3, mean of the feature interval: 14.1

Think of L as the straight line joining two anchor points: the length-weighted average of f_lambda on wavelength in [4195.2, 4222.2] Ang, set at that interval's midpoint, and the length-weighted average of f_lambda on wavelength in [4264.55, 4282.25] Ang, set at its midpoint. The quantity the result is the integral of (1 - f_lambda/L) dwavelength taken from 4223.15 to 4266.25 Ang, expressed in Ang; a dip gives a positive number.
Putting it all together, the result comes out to 3.0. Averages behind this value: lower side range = 18.6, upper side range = 16.8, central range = 16.3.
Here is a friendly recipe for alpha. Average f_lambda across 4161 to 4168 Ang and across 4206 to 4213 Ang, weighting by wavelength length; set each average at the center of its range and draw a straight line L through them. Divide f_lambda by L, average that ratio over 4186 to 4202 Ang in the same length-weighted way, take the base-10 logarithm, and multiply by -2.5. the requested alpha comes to 0.13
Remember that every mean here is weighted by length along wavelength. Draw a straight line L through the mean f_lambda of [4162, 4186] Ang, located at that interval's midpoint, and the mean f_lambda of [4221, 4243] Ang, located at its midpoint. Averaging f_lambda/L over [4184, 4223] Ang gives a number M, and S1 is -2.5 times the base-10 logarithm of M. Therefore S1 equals -0.090 mag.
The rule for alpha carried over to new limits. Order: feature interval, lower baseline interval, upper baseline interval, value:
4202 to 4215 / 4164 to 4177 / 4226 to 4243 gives -0.165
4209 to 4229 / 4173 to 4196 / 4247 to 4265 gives 0.044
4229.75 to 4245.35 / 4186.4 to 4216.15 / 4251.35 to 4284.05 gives -0.036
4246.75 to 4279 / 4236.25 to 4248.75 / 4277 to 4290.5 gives 0.109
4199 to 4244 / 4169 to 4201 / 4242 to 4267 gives 0.017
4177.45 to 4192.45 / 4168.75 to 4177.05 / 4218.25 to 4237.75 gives -0.059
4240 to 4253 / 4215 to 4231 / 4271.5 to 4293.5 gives -0.124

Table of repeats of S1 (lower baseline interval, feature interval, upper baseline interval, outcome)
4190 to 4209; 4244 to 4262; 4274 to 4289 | 0.06 mag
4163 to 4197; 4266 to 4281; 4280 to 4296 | 0.03 mag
